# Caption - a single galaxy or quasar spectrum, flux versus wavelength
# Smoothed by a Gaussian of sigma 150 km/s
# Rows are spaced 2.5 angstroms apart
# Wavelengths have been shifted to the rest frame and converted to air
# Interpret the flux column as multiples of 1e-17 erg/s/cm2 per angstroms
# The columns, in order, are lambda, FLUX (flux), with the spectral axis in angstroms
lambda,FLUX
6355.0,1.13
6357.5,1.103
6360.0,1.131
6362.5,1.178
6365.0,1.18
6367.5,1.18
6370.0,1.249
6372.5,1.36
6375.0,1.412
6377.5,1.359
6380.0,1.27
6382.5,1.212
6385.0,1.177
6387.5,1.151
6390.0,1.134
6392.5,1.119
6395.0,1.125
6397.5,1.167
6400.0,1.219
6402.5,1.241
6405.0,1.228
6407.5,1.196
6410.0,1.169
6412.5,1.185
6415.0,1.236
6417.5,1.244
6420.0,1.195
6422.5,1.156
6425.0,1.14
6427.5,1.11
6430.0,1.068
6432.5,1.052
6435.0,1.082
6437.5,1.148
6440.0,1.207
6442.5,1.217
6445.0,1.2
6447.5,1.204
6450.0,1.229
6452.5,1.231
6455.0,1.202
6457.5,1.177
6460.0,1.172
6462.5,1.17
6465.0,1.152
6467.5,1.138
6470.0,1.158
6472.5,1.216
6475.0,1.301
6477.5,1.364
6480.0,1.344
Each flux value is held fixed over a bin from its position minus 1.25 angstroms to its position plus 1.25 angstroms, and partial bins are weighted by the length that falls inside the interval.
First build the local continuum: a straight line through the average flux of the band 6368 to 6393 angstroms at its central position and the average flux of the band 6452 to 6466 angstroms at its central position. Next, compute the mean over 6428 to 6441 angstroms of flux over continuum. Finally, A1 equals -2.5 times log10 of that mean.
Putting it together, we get 0.09 mag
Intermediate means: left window 1.25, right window 1.18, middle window 1.11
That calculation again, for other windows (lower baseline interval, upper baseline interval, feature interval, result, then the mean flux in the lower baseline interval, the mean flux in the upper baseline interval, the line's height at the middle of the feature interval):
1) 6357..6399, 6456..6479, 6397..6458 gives 0.025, 1.21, 1.21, 1.21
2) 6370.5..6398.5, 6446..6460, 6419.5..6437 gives 0.094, 1.23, 1.21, 1.21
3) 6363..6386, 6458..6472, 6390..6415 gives 0.044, 1.26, 1.16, 1.23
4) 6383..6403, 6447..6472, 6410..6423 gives -0.028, 1.17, 1.18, 1.17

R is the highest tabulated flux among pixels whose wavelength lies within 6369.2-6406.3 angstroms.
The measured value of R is 1.412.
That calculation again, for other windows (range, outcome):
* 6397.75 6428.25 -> 1.244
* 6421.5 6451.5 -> 1.229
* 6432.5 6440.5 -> 1.207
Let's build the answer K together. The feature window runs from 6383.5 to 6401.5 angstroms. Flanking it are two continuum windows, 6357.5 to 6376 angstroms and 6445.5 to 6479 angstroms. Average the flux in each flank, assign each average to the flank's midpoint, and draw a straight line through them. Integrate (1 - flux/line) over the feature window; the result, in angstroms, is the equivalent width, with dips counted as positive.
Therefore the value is 1.0 angstroms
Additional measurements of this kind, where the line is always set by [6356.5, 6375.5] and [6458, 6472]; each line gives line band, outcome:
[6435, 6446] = 0.0 angstroms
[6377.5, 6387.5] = -0.2 angstroms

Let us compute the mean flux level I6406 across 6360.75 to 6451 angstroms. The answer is 1.19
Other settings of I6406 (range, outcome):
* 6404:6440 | 1.16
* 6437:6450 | 1.2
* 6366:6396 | 1.23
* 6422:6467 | 1.16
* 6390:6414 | 1.18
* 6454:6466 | 1.17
